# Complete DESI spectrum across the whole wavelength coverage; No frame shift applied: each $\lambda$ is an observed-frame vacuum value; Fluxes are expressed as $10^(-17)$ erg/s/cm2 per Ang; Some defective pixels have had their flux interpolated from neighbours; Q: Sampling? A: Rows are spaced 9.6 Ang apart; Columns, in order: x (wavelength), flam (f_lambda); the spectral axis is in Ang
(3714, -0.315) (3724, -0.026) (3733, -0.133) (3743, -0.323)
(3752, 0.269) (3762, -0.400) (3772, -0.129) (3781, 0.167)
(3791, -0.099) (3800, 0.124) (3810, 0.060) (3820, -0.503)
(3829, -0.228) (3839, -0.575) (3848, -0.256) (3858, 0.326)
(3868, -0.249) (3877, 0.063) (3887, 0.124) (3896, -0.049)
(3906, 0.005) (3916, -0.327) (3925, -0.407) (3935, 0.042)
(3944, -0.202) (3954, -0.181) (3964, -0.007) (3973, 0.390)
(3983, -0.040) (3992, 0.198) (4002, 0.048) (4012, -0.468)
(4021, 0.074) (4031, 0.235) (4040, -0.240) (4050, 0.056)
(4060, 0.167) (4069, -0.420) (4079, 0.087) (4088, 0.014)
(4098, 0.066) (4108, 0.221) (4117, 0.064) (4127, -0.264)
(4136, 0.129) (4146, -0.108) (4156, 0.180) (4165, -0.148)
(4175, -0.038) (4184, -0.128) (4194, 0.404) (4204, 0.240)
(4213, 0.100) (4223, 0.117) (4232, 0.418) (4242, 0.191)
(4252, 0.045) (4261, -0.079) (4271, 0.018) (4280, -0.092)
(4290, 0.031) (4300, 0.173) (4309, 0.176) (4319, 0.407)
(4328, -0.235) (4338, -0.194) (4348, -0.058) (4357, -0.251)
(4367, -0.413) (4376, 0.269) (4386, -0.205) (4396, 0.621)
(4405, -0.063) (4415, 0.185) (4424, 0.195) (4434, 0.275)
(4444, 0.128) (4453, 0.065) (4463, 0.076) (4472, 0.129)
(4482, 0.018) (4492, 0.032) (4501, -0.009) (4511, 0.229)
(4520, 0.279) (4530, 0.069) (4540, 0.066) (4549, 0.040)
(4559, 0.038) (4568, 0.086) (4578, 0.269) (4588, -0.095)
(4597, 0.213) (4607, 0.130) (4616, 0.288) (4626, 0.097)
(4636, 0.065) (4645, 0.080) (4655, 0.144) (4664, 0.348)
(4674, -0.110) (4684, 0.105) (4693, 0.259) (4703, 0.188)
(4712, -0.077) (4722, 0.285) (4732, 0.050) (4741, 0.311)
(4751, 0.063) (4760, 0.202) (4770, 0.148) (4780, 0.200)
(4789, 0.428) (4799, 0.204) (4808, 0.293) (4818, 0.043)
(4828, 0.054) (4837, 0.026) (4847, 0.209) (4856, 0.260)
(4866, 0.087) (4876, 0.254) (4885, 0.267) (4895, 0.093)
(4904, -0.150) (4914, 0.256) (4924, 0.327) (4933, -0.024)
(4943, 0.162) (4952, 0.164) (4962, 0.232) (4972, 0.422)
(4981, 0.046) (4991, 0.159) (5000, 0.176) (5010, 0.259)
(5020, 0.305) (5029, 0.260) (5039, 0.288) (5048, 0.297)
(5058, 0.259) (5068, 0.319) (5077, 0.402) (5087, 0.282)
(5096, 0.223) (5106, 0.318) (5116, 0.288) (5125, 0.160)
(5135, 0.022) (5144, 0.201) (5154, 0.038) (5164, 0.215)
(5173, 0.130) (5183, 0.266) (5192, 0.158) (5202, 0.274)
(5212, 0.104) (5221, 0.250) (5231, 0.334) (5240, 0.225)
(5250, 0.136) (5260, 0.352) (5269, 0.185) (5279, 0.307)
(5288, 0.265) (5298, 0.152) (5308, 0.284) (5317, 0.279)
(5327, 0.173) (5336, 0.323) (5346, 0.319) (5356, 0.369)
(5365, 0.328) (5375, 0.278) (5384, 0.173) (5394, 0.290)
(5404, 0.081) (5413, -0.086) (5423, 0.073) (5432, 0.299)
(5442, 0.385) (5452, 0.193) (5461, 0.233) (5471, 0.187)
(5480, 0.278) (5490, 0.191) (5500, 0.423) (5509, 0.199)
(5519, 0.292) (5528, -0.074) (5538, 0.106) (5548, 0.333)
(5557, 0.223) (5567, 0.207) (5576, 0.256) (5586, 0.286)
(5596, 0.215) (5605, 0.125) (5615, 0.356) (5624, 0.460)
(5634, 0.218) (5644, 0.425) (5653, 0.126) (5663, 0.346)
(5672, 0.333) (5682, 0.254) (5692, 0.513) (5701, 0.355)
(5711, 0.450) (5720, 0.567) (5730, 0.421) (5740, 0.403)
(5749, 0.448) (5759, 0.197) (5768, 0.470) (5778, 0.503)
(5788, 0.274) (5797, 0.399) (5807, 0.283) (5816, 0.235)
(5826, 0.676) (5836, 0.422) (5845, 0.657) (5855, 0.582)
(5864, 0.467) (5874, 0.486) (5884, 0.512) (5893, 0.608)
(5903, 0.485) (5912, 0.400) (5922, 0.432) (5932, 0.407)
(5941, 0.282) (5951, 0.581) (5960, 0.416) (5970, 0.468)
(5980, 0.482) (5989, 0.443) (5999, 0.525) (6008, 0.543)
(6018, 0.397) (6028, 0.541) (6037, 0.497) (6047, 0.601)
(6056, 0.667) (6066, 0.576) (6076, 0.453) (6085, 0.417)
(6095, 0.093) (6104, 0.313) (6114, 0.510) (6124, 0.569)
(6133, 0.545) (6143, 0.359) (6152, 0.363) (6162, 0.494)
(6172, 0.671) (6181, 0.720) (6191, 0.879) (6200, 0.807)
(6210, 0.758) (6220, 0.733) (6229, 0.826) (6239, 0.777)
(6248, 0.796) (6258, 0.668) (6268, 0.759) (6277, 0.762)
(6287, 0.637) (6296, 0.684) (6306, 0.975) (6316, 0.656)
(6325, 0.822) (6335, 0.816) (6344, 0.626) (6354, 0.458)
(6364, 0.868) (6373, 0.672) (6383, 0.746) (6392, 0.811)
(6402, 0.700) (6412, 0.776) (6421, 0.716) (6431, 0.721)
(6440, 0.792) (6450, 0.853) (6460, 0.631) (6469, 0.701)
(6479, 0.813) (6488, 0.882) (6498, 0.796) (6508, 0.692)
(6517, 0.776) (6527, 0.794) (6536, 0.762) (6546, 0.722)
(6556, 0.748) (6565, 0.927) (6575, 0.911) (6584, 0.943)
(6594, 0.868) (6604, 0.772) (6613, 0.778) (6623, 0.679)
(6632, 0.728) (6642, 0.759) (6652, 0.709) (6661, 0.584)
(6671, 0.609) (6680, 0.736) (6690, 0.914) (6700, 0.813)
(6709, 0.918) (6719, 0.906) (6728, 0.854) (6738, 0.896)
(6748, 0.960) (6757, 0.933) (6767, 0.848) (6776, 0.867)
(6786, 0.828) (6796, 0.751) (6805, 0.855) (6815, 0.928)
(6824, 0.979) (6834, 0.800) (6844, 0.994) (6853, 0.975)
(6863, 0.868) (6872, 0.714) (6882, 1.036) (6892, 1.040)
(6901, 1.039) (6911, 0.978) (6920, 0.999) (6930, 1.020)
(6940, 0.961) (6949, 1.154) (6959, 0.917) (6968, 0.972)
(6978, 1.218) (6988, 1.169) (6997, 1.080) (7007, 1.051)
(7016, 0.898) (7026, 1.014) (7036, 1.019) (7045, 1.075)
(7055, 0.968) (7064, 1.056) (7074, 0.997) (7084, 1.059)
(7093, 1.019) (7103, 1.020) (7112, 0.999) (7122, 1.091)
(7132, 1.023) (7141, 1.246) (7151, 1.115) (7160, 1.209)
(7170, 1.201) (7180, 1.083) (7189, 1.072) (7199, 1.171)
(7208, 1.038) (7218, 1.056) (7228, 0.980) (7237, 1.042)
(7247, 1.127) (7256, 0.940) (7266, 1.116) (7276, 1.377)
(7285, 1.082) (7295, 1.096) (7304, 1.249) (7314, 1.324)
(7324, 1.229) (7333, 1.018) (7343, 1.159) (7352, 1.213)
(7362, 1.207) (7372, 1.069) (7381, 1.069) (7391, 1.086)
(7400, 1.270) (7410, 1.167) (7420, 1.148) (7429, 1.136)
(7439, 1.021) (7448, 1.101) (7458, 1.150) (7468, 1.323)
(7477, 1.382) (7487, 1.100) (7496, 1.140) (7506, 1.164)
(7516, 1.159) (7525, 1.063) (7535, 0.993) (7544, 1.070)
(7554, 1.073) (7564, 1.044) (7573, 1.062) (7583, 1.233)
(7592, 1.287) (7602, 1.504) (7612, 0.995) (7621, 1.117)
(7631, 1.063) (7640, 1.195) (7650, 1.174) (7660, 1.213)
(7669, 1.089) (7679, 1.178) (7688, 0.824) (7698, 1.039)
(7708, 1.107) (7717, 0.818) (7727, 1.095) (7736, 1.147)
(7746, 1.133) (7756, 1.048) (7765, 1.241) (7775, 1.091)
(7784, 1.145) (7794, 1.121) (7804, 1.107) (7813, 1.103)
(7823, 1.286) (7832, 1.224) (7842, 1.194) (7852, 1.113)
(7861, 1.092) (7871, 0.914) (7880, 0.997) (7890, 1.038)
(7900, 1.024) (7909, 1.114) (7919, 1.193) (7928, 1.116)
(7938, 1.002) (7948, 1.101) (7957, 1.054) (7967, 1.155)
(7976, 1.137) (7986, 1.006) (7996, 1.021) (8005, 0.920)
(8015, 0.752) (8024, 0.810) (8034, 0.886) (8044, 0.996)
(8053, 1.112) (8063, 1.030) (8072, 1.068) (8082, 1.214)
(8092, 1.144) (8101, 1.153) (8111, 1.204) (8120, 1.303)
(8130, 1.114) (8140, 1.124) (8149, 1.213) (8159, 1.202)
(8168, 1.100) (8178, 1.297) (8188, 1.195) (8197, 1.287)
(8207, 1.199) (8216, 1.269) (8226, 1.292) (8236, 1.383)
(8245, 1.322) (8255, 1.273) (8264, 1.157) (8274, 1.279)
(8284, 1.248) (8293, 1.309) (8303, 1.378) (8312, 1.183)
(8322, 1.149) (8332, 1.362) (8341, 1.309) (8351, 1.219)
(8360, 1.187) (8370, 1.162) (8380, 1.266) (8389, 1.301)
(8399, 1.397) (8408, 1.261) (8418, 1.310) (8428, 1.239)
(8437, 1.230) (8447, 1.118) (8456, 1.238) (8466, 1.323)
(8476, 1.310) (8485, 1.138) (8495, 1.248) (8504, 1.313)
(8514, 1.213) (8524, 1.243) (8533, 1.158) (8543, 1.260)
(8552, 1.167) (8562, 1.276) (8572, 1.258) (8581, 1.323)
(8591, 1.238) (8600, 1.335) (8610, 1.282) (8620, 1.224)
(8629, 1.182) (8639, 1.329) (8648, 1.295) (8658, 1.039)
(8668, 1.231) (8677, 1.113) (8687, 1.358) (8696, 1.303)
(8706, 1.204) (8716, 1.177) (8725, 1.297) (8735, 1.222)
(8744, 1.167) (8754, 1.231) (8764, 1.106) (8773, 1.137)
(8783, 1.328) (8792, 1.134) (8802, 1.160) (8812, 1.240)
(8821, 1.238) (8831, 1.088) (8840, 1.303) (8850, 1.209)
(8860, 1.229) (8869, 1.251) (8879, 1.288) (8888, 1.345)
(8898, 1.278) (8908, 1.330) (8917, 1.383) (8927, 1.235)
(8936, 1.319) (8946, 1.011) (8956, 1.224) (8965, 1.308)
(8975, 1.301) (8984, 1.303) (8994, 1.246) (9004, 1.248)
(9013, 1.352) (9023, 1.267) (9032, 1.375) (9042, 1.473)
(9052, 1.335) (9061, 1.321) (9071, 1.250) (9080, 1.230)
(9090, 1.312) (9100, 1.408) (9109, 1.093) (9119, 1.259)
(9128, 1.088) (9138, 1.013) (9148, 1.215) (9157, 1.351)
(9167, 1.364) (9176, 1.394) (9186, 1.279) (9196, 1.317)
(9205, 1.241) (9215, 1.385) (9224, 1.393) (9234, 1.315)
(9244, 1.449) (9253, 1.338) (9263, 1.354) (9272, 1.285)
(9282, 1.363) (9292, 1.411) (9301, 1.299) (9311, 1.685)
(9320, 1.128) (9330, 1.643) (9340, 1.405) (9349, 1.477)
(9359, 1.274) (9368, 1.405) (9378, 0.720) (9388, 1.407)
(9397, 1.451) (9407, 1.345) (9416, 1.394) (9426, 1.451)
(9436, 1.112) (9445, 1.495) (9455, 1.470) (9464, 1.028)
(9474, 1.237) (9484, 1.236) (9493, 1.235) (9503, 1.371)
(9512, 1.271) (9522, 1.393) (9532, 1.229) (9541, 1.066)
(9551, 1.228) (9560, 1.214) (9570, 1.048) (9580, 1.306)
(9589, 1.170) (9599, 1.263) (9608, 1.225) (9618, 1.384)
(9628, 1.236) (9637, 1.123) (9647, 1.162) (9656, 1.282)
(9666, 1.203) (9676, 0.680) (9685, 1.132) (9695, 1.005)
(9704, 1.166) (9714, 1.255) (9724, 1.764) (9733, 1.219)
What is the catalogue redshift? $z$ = 0.55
